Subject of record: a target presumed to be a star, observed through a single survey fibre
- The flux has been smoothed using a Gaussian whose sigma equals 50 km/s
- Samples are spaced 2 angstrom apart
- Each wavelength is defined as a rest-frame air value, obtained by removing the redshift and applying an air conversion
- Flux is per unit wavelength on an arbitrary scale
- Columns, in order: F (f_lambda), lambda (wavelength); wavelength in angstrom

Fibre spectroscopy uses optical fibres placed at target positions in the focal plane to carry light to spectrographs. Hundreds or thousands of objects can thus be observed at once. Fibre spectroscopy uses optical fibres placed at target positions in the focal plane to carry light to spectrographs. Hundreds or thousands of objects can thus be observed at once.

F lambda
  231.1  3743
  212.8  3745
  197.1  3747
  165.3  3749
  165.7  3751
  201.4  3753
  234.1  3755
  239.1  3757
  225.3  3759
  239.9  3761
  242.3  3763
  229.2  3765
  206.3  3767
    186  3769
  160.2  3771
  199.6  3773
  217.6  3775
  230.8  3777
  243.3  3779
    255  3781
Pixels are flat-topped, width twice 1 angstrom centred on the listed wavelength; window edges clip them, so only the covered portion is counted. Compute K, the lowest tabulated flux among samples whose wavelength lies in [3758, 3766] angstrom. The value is 225.3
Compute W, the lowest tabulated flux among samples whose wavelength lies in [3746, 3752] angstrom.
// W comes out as 165.3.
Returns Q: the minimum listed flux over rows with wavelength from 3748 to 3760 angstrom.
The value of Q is 165.3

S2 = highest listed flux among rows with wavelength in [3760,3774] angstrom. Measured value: 242.3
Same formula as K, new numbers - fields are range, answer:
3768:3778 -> 160.2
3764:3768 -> 206.3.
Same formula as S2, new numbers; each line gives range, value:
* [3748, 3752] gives 165.7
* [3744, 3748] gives 212.8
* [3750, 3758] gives 239.1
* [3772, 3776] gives 217.6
